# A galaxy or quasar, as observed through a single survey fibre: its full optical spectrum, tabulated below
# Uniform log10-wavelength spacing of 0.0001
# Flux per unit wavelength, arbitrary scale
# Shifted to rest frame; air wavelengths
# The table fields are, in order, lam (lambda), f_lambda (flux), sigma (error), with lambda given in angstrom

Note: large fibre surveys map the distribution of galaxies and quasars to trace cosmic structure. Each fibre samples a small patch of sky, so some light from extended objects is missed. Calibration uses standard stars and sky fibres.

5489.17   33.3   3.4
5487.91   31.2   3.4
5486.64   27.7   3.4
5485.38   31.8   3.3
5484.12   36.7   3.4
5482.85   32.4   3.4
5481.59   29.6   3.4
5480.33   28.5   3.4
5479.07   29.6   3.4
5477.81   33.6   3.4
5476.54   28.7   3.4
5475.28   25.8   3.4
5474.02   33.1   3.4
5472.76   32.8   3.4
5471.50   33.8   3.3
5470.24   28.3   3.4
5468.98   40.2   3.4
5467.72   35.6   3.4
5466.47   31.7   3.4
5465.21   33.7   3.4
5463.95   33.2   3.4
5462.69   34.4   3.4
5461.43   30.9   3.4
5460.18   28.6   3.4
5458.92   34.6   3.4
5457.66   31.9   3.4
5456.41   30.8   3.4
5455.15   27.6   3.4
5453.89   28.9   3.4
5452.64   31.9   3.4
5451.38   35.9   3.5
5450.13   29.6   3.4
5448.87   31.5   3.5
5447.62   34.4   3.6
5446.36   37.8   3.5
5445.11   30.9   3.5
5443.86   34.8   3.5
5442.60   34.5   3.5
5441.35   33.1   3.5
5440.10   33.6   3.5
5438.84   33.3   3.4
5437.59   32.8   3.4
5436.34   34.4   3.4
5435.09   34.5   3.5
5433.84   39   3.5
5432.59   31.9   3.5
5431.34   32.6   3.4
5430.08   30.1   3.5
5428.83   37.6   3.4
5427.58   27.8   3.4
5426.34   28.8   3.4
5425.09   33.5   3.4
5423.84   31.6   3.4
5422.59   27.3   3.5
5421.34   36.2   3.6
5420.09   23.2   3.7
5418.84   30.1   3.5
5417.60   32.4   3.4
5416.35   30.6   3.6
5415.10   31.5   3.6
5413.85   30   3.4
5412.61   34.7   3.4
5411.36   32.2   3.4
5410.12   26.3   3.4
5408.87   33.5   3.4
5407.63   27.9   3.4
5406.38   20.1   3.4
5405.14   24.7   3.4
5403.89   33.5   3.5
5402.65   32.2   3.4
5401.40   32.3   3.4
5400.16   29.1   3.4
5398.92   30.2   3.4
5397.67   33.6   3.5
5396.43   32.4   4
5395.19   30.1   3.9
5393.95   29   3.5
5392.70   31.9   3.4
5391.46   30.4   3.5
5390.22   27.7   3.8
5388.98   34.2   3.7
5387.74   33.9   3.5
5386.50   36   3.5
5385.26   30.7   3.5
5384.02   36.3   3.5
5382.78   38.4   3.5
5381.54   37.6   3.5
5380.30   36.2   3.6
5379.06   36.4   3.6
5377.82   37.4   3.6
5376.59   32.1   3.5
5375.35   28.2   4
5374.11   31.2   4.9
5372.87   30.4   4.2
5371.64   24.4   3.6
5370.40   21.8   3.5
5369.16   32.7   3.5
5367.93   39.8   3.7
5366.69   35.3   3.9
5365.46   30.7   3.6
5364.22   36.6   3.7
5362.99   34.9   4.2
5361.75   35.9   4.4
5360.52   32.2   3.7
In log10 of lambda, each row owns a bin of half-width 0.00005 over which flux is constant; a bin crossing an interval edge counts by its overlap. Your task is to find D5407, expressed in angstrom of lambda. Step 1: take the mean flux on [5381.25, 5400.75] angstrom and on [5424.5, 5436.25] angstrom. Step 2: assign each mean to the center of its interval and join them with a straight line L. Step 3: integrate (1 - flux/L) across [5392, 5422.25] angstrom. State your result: 2.22 angstrom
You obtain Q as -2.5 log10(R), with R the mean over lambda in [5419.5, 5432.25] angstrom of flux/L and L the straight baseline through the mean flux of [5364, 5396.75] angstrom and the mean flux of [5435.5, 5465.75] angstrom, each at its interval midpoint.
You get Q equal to 0.06 mag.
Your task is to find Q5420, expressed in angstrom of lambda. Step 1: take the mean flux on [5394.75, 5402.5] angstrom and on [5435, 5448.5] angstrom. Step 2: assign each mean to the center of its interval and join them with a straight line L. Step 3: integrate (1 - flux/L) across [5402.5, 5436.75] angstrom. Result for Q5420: 1.76 angstrom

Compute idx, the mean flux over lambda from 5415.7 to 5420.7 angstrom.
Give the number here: 29.1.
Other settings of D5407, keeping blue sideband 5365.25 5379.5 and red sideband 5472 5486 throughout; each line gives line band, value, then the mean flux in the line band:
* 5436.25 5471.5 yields -1.7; 32.8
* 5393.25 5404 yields 0.1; 31.3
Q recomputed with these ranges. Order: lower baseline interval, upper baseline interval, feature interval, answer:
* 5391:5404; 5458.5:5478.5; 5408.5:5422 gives 0.022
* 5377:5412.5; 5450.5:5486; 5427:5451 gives -0.049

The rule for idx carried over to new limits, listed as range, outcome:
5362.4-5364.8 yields 35.8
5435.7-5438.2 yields 33.7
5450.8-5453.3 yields 33.8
